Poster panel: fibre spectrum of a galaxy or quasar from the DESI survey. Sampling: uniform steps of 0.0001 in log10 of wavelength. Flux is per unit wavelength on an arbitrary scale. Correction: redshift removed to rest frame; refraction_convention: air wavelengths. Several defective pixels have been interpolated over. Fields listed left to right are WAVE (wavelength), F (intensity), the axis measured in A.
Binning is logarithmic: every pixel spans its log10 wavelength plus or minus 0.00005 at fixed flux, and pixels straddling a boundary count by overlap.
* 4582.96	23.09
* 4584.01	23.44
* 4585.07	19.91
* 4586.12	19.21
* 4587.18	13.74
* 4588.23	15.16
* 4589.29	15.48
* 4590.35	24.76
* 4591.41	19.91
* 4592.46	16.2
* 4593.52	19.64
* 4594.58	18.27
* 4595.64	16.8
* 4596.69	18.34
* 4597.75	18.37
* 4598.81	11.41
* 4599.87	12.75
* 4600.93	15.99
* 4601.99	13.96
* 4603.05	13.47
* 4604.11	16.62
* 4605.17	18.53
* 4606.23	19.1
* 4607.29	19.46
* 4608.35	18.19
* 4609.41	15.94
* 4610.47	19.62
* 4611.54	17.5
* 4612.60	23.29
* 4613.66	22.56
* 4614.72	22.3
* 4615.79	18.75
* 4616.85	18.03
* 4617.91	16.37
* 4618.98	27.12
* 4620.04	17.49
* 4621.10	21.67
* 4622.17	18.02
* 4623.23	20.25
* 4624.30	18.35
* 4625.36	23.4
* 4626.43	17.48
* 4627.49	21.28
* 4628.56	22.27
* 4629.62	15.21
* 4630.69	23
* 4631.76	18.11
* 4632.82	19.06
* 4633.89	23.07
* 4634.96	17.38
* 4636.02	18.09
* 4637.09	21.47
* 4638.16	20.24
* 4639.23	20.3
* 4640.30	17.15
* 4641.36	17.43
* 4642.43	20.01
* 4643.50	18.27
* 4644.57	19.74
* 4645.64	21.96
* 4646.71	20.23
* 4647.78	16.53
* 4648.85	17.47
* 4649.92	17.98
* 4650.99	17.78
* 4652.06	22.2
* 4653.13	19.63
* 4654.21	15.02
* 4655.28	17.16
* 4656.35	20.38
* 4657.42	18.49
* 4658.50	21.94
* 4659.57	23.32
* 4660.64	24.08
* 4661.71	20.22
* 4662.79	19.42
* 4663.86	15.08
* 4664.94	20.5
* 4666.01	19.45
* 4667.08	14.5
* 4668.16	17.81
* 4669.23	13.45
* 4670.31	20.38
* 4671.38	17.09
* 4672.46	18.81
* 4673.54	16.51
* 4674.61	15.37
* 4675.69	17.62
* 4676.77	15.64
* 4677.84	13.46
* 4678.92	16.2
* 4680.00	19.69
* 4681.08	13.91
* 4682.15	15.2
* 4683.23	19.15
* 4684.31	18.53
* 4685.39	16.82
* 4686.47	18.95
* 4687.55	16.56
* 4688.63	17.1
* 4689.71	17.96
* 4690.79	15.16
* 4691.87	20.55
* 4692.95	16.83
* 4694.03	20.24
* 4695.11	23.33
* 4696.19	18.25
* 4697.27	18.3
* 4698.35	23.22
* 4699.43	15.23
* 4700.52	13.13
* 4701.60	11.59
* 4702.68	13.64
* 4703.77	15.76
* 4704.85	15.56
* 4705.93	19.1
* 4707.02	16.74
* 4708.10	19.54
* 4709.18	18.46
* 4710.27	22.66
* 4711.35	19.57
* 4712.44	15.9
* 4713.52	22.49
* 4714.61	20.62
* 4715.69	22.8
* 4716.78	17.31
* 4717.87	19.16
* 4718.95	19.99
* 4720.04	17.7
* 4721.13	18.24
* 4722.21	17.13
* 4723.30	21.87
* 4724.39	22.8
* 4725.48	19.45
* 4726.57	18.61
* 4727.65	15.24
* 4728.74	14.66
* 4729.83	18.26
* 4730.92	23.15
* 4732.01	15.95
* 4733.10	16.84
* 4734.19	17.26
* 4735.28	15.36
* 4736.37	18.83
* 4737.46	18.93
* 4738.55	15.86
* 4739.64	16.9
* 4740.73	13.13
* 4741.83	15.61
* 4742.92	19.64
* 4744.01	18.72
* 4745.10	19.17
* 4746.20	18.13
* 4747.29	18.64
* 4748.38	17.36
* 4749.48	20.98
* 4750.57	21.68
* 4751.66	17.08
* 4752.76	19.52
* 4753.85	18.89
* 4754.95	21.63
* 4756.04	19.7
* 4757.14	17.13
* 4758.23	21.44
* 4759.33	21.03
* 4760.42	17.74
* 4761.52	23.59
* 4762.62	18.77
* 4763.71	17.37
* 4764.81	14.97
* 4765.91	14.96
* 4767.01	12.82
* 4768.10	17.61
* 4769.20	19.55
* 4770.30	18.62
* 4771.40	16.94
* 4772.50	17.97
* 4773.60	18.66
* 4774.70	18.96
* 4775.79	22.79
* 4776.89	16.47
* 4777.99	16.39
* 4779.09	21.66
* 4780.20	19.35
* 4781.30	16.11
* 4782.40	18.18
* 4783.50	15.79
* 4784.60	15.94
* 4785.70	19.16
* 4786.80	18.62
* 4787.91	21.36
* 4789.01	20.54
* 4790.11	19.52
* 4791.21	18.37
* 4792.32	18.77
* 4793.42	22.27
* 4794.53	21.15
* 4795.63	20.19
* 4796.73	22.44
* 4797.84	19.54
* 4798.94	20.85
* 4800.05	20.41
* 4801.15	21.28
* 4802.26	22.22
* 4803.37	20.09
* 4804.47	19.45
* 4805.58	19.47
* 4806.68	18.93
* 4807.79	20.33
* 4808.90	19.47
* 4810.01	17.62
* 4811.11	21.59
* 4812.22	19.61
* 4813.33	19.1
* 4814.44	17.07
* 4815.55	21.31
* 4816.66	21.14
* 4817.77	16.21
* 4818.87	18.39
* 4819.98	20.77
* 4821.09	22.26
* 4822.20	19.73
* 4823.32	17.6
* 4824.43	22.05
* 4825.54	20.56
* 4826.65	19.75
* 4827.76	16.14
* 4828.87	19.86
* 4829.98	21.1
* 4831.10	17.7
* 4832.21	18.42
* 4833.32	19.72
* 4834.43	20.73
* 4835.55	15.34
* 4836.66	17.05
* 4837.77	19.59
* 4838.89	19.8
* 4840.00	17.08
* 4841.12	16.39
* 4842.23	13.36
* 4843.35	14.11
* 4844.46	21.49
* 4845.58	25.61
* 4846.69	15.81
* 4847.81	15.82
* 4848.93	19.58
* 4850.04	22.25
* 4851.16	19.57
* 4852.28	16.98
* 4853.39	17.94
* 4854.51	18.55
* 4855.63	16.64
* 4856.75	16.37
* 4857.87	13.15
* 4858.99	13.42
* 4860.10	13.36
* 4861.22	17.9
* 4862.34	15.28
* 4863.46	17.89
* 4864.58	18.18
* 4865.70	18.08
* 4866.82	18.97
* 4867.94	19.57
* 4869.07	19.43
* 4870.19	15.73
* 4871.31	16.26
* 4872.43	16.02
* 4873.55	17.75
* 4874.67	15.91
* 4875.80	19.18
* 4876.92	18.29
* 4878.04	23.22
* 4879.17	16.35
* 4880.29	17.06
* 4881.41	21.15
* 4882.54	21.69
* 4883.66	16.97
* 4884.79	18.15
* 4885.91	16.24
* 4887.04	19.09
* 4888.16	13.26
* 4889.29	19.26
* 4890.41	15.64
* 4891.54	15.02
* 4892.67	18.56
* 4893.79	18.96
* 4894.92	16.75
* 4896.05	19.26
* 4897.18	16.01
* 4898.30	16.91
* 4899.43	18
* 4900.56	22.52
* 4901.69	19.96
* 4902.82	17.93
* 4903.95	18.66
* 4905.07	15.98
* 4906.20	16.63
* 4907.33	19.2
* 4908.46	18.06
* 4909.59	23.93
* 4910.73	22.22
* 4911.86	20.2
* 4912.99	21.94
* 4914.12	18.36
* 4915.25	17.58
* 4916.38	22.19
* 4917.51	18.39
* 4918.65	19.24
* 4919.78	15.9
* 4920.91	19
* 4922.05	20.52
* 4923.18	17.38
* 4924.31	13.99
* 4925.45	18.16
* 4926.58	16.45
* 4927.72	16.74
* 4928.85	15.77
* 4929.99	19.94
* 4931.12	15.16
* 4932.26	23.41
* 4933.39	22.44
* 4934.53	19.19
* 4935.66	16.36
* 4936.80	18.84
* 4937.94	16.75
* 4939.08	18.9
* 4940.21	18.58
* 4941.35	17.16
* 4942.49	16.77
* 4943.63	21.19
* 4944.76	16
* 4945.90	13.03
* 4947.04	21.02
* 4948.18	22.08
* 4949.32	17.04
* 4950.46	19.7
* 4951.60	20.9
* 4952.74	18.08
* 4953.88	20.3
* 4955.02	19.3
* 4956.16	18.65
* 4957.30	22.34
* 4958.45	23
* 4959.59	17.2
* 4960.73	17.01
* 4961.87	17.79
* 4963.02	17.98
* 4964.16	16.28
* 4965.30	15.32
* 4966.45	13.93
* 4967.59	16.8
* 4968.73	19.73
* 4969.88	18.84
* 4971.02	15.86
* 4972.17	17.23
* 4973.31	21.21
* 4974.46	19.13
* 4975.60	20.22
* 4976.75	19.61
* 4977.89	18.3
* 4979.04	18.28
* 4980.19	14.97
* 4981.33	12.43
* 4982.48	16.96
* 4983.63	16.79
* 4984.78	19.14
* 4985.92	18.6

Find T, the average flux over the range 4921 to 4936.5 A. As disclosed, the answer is 18.2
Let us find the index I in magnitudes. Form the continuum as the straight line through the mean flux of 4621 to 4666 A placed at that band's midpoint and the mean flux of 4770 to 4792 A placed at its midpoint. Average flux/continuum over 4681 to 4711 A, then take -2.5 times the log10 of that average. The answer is 0.09 mag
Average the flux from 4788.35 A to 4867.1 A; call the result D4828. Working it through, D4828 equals 18.9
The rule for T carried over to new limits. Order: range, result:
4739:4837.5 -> 19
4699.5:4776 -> 18.2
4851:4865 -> 16.5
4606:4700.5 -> 18.8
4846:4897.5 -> 17.6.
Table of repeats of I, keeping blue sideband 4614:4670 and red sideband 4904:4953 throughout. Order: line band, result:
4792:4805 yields -0.099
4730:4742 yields 0.118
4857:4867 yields 0.164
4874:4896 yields 0.046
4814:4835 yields -0.035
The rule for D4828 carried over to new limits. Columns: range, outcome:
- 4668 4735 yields 17.9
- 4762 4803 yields 18.8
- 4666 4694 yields 17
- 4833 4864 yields 17.5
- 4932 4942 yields 18.9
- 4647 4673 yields 18.7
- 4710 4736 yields 18.8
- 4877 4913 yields 18.5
